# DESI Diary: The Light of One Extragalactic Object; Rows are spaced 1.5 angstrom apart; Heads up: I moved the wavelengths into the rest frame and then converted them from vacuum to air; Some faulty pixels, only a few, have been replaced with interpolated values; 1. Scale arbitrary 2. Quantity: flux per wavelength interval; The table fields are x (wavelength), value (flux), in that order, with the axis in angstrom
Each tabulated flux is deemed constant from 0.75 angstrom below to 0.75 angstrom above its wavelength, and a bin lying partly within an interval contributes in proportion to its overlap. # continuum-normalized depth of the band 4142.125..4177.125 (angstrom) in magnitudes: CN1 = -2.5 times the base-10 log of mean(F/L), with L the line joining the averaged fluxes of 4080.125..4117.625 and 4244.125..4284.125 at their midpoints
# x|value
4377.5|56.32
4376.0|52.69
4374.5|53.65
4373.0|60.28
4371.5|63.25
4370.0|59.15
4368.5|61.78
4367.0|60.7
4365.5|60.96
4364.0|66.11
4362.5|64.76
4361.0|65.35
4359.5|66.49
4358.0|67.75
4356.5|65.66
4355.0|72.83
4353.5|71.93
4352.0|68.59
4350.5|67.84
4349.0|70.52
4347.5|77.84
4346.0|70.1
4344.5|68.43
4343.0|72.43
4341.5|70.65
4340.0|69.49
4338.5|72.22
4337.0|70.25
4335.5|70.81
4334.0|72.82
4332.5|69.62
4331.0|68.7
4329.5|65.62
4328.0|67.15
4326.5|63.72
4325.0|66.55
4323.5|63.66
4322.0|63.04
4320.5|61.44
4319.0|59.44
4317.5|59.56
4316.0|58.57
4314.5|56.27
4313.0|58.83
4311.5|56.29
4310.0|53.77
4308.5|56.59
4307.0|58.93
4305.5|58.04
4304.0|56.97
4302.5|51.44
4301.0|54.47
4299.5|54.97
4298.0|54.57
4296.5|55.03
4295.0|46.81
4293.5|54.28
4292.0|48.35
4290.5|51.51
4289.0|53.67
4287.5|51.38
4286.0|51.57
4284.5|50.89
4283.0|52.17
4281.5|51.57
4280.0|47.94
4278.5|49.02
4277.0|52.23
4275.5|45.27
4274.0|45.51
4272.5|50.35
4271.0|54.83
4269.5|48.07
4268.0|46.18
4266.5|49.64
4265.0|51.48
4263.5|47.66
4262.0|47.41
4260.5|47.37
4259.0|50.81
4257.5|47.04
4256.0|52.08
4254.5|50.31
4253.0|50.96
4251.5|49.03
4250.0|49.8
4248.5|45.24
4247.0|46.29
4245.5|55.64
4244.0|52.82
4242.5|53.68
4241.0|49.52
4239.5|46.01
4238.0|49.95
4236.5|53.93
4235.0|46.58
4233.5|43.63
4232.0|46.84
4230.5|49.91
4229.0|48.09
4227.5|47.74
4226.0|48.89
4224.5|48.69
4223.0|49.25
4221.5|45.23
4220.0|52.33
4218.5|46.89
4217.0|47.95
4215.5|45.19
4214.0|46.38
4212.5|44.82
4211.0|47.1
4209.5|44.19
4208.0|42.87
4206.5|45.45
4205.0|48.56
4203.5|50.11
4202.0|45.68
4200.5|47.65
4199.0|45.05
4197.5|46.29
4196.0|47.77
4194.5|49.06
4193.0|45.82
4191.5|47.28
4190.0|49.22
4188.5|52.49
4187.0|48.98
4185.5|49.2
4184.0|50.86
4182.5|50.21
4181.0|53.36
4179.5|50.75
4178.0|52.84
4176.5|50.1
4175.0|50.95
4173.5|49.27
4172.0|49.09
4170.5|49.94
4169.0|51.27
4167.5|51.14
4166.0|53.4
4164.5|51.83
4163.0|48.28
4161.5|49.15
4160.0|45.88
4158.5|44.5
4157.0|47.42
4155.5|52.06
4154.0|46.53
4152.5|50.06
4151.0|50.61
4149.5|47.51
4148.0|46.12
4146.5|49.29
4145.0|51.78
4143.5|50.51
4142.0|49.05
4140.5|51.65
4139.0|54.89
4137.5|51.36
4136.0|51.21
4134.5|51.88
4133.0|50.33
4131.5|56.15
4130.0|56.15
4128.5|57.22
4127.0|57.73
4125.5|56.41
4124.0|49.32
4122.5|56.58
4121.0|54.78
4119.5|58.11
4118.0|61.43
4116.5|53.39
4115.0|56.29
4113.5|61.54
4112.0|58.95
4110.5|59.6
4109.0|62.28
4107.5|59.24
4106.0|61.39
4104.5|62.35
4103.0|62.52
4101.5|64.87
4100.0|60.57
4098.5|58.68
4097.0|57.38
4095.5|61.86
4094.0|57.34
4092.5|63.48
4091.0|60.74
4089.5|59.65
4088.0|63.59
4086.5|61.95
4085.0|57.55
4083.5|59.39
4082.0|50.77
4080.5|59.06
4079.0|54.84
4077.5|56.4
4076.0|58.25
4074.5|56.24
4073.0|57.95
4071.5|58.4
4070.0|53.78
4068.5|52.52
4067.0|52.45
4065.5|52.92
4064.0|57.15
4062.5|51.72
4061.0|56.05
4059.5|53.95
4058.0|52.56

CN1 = 0.14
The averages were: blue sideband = 59.8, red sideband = 49.4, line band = 49.4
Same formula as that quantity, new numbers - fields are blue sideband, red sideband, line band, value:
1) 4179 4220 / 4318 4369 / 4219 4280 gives 0.11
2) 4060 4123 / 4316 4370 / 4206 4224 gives 0.32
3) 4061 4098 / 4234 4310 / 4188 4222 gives 0.13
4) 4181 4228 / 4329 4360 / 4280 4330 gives 0.14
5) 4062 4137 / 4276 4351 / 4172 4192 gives 0.16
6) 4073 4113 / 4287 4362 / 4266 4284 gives 0.25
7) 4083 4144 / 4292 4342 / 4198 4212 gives 0.27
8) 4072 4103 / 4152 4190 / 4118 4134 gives -0.01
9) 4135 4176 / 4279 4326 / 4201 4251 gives 0.10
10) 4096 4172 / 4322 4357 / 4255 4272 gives 0.28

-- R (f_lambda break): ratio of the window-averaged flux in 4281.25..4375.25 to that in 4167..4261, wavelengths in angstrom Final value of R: 1.3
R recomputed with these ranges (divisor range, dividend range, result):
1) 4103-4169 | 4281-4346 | 1.12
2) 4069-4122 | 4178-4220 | 0.81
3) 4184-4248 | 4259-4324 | 1.10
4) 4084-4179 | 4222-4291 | 0.91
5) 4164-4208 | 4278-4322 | 1.10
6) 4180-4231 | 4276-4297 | 1.07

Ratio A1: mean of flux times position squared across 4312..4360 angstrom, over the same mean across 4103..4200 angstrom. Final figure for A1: 1.40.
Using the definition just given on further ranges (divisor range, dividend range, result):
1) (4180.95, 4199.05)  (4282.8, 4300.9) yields 1.12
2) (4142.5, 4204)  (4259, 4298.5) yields 1.07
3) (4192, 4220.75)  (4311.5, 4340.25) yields 1.47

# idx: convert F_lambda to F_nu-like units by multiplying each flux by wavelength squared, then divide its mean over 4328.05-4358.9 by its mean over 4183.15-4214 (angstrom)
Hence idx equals 1.58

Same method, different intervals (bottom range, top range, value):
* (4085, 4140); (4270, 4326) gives 1.03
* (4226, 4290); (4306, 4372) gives 1.37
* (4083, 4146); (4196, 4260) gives 0.89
